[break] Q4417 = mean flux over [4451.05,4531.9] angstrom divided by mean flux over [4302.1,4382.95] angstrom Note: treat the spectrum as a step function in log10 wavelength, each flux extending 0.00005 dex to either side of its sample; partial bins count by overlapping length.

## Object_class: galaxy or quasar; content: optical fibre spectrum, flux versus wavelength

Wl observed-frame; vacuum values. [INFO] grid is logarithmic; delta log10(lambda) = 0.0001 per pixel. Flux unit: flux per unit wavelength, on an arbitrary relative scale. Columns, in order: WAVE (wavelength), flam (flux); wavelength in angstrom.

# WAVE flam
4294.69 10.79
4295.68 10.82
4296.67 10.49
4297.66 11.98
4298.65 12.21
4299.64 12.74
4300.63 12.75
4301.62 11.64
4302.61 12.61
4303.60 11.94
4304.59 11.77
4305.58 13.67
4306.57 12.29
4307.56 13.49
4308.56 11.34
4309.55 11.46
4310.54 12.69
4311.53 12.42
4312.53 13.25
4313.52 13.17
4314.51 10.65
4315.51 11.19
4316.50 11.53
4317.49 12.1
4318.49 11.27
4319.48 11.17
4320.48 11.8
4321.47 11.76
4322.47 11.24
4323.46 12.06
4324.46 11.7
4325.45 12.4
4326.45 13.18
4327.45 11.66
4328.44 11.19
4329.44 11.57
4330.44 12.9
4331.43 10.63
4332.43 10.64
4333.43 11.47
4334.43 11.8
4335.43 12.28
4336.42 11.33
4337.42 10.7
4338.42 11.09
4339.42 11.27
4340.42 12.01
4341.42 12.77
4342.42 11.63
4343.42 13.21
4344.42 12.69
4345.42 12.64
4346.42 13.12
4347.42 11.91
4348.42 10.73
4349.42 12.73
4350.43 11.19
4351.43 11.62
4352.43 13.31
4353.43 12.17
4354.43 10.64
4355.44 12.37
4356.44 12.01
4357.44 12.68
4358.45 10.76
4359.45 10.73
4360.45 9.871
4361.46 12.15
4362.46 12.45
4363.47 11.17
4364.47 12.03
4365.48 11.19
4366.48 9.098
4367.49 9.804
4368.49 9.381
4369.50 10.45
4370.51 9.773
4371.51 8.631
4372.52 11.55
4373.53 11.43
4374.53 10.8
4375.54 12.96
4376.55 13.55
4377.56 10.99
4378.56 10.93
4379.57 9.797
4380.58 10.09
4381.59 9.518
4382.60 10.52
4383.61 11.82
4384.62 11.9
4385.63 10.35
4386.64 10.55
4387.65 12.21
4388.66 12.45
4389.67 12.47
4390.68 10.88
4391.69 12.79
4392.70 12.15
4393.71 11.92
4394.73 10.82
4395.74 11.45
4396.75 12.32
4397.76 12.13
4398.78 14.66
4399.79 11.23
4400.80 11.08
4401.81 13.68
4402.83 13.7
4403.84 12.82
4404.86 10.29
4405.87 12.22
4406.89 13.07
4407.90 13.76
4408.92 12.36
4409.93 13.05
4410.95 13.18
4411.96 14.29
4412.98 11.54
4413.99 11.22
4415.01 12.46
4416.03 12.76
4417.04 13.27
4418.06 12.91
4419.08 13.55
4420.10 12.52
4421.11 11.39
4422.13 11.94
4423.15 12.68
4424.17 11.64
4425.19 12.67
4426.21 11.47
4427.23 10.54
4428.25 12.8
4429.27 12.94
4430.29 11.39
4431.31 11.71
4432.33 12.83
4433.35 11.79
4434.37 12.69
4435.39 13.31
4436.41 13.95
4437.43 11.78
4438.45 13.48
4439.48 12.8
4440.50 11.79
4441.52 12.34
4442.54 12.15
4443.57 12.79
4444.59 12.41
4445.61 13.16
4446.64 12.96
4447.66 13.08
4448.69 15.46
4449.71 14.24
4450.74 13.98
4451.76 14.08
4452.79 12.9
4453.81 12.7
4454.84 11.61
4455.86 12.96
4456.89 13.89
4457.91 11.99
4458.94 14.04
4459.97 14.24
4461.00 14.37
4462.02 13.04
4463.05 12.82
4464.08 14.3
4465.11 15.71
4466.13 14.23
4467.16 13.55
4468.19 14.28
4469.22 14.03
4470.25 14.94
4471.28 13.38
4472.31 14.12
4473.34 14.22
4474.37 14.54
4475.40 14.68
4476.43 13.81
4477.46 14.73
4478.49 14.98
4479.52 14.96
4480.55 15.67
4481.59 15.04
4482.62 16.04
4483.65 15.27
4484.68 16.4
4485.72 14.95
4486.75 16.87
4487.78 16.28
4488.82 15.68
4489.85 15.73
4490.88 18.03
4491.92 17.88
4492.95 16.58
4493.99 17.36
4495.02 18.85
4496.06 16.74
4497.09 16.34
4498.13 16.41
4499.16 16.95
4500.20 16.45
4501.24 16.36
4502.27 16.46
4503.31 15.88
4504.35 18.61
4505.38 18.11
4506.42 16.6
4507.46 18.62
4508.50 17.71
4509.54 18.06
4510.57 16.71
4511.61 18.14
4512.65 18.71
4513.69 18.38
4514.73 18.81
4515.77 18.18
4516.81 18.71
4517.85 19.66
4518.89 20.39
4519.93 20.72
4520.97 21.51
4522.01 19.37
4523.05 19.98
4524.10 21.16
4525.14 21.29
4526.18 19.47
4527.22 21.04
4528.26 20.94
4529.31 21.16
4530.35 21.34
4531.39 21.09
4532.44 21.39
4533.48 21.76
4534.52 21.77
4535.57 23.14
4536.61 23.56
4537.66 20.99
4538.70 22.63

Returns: 1.4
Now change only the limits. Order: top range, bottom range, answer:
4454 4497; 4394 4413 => 1.19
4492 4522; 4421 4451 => 1.42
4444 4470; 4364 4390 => 1.25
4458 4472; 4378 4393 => 1.25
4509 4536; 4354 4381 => 1.83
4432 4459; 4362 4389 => 1.19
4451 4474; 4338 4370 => 1.18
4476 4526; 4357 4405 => 1.53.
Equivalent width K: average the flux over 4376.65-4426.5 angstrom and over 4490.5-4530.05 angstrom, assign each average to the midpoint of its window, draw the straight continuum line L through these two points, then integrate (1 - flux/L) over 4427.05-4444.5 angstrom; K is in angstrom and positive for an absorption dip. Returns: 2.0 angstrom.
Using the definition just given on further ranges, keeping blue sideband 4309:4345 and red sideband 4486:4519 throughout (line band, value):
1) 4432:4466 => 5.47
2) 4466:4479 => 1.75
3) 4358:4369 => 1.87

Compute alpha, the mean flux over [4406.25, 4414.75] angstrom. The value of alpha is 12.8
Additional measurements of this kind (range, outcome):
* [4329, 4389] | 11.4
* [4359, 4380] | 10.9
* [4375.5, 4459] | 12.4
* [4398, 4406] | 12.5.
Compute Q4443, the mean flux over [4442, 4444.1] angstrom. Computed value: 12.5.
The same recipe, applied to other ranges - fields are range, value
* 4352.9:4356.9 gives 11.8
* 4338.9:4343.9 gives 12.2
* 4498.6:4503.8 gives 16.4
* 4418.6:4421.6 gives 12.5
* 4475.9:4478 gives 14.3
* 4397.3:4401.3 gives 12.3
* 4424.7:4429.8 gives 12.1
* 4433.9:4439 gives 13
